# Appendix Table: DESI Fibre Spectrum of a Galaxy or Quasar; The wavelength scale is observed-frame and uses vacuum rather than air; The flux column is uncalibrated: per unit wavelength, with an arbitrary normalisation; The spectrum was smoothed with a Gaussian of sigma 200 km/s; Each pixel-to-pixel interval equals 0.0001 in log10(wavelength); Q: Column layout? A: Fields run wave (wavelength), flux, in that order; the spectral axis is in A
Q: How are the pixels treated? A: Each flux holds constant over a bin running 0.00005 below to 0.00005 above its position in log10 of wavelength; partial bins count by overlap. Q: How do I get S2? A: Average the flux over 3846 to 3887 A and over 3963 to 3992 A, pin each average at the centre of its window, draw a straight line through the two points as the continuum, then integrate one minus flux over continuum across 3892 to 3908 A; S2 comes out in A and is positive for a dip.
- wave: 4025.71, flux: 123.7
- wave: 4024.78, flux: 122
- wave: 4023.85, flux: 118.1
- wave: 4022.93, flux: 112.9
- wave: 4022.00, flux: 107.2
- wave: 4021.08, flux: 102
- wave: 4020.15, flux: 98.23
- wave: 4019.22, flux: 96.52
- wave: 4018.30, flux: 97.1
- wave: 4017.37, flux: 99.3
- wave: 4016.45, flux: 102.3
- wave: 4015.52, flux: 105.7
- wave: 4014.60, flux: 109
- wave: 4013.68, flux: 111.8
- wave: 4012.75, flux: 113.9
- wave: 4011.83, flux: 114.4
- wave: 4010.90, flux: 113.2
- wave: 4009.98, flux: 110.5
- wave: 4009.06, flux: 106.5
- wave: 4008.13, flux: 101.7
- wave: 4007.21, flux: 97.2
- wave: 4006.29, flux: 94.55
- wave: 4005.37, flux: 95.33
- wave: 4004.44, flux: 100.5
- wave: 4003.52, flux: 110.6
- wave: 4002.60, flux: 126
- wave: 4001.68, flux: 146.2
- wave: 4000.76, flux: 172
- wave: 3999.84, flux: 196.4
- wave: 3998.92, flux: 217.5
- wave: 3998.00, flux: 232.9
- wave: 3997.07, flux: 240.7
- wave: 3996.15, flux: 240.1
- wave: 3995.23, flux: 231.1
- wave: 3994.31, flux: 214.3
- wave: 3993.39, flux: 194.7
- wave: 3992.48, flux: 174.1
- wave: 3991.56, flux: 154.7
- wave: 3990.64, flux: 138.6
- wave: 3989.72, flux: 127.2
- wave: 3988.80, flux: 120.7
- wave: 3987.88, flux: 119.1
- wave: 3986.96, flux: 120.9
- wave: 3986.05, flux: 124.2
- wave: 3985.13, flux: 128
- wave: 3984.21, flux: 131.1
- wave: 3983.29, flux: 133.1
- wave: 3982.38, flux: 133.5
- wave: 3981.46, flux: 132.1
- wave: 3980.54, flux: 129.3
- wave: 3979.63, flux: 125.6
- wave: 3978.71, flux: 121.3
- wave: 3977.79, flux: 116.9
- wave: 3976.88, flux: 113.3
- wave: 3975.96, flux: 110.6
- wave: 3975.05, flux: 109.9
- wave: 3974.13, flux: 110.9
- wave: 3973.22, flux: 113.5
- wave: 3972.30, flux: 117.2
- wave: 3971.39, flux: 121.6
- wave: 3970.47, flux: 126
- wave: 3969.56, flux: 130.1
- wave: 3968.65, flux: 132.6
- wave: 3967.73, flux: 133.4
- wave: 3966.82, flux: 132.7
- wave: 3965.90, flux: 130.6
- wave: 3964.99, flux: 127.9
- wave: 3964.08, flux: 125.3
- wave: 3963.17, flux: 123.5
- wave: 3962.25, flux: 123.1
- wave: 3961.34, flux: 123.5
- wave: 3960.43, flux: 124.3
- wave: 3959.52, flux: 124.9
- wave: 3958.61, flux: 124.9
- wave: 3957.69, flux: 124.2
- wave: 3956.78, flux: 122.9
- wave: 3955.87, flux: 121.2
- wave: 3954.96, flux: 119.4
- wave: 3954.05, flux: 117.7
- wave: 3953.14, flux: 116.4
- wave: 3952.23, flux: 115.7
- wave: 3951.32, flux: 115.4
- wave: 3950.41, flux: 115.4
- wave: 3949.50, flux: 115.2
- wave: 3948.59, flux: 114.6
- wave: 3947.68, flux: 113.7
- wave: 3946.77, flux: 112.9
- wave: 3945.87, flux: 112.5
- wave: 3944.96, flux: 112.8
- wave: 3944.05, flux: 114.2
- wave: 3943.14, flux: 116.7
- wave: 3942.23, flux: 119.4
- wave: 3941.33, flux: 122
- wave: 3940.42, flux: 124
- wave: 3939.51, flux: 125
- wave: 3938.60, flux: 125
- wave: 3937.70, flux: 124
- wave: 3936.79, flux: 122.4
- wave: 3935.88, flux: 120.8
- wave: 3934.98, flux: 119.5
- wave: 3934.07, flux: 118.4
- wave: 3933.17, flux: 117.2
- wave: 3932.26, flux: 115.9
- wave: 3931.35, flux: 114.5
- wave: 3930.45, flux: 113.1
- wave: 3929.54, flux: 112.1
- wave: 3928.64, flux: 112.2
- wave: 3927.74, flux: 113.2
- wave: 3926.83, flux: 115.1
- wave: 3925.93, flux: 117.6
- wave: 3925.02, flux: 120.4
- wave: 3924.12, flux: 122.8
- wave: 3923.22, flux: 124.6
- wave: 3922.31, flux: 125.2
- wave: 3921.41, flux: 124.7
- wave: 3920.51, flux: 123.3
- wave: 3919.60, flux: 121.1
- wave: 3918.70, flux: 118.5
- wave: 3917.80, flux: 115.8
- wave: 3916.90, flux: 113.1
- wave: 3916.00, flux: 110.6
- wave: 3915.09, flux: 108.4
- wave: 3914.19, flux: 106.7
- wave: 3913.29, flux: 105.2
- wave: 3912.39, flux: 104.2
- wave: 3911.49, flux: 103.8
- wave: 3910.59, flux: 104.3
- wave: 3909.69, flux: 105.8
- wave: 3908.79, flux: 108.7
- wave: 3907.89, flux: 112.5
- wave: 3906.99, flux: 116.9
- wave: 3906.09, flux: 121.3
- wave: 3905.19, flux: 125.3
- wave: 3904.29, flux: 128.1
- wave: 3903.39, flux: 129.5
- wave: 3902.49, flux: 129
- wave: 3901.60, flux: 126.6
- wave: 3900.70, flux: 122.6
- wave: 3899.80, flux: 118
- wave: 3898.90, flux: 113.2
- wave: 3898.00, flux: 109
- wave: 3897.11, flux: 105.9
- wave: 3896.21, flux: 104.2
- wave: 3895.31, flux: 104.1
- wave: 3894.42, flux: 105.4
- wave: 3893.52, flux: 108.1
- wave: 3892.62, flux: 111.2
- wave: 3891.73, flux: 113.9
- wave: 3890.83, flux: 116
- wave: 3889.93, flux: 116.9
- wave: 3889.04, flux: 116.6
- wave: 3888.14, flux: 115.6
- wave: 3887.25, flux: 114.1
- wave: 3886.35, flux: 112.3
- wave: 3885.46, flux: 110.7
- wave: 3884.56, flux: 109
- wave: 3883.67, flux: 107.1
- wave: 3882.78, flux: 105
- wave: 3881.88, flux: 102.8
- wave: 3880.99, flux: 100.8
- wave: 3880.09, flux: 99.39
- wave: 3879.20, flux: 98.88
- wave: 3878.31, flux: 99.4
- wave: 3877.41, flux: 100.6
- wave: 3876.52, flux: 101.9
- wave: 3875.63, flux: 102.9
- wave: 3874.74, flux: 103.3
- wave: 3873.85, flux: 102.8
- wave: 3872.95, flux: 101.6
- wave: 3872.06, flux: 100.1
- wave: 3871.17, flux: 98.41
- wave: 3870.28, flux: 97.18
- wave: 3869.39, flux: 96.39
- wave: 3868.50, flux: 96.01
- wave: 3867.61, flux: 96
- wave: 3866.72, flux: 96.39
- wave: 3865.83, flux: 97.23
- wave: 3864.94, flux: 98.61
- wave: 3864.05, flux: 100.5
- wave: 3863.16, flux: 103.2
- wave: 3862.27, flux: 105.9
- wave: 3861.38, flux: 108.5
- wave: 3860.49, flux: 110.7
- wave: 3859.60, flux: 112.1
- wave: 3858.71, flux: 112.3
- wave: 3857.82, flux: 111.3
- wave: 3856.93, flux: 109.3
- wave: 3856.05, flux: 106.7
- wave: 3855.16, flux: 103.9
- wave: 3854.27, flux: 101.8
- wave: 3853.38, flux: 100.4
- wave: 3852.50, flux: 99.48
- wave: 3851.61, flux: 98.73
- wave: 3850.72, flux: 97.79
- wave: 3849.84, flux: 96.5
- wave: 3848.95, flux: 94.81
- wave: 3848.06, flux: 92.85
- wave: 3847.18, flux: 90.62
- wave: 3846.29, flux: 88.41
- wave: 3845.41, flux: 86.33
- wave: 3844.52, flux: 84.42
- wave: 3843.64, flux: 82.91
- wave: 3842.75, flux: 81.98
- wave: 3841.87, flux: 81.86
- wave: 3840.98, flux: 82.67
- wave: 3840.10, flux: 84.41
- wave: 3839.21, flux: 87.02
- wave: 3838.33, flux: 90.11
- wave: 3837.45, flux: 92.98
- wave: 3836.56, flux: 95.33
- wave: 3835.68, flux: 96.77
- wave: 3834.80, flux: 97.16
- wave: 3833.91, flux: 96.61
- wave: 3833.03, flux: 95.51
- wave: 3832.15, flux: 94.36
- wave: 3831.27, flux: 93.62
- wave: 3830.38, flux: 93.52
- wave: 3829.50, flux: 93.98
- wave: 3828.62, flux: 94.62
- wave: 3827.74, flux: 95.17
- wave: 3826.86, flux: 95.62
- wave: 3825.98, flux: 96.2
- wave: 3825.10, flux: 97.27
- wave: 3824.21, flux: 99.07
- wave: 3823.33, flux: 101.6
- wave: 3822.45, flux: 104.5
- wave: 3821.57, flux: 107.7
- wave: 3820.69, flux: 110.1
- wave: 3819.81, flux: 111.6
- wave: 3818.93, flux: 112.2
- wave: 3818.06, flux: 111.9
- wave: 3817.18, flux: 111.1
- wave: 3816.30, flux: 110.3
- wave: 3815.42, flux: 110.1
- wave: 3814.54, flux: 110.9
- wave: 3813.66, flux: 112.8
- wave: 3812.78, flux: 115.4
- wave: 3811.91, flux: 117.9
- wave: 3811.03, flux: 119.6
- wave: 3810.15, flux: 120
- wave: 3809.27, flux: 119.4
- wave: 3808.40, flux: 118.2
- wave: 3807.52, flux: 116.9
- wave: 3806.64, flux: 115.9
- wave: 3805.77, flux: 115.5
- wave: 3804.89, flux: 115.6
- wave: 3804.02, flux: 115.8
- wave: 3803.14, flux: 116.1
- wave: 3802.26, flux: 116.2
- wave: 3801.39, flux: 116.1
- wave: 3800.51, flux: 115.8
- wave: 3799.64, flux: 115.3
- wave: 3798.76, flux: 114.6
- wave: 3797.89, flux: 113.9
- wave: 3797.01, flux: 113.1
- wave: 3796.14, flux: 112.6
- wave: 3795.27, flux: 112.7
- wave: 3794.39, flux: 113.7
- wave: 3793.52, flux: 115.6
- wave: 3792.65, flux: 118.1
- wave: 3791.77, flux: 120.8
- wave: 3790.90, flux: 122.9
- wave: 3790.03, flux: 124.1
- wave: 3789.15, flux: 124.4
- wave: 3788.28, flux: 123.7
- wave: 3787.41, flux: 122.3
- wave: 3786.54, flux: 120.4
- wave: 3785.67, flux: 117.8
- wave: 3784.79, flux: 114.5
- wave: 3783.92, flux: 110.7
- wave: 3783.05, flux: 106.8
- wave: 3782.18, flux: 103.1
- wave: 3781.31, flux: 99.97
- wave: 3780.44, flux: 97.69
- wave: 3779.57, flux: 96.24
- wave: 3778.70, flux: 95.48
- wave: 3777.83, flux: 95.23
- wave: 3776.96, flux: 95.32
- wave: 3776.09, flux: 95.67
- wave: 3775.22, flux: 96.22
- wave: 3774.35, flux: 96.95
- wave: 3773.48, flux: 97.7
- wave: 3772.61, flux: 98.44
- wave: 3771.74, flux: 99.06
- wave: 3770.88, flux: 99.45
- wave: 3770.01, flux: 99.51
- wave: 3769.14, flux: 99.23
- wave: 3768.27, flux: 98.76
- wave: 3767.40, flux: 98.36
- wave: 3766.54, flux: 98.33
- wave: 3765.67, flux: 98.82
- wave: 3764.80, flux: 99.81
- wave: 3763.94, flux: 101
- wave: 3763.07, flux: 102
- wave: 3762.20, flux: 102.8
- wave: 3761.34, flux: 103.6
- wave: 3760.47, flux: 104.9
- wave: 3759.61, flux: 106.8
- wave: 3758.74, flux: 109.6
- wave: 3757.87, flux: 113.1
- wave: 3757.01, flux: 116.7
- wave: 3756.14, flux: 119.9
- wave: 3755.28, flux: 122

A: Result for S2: -1.1 A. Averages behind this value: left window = 102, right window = 125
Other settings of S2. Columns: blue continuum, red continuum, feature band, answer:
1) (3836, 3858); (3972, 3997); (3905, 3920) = 0.6 A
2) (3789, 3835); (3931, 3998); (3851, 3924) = 6.8 A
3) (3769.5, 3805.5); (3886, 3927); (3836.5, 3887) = 6.4 A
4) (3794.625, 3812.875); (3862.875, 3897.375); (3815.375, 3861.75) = 5.2 A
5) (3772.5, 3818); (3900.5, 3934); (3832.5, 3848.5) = 3.4 A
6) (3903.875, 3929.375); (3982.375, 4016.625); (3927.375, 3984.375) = 3.3 A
